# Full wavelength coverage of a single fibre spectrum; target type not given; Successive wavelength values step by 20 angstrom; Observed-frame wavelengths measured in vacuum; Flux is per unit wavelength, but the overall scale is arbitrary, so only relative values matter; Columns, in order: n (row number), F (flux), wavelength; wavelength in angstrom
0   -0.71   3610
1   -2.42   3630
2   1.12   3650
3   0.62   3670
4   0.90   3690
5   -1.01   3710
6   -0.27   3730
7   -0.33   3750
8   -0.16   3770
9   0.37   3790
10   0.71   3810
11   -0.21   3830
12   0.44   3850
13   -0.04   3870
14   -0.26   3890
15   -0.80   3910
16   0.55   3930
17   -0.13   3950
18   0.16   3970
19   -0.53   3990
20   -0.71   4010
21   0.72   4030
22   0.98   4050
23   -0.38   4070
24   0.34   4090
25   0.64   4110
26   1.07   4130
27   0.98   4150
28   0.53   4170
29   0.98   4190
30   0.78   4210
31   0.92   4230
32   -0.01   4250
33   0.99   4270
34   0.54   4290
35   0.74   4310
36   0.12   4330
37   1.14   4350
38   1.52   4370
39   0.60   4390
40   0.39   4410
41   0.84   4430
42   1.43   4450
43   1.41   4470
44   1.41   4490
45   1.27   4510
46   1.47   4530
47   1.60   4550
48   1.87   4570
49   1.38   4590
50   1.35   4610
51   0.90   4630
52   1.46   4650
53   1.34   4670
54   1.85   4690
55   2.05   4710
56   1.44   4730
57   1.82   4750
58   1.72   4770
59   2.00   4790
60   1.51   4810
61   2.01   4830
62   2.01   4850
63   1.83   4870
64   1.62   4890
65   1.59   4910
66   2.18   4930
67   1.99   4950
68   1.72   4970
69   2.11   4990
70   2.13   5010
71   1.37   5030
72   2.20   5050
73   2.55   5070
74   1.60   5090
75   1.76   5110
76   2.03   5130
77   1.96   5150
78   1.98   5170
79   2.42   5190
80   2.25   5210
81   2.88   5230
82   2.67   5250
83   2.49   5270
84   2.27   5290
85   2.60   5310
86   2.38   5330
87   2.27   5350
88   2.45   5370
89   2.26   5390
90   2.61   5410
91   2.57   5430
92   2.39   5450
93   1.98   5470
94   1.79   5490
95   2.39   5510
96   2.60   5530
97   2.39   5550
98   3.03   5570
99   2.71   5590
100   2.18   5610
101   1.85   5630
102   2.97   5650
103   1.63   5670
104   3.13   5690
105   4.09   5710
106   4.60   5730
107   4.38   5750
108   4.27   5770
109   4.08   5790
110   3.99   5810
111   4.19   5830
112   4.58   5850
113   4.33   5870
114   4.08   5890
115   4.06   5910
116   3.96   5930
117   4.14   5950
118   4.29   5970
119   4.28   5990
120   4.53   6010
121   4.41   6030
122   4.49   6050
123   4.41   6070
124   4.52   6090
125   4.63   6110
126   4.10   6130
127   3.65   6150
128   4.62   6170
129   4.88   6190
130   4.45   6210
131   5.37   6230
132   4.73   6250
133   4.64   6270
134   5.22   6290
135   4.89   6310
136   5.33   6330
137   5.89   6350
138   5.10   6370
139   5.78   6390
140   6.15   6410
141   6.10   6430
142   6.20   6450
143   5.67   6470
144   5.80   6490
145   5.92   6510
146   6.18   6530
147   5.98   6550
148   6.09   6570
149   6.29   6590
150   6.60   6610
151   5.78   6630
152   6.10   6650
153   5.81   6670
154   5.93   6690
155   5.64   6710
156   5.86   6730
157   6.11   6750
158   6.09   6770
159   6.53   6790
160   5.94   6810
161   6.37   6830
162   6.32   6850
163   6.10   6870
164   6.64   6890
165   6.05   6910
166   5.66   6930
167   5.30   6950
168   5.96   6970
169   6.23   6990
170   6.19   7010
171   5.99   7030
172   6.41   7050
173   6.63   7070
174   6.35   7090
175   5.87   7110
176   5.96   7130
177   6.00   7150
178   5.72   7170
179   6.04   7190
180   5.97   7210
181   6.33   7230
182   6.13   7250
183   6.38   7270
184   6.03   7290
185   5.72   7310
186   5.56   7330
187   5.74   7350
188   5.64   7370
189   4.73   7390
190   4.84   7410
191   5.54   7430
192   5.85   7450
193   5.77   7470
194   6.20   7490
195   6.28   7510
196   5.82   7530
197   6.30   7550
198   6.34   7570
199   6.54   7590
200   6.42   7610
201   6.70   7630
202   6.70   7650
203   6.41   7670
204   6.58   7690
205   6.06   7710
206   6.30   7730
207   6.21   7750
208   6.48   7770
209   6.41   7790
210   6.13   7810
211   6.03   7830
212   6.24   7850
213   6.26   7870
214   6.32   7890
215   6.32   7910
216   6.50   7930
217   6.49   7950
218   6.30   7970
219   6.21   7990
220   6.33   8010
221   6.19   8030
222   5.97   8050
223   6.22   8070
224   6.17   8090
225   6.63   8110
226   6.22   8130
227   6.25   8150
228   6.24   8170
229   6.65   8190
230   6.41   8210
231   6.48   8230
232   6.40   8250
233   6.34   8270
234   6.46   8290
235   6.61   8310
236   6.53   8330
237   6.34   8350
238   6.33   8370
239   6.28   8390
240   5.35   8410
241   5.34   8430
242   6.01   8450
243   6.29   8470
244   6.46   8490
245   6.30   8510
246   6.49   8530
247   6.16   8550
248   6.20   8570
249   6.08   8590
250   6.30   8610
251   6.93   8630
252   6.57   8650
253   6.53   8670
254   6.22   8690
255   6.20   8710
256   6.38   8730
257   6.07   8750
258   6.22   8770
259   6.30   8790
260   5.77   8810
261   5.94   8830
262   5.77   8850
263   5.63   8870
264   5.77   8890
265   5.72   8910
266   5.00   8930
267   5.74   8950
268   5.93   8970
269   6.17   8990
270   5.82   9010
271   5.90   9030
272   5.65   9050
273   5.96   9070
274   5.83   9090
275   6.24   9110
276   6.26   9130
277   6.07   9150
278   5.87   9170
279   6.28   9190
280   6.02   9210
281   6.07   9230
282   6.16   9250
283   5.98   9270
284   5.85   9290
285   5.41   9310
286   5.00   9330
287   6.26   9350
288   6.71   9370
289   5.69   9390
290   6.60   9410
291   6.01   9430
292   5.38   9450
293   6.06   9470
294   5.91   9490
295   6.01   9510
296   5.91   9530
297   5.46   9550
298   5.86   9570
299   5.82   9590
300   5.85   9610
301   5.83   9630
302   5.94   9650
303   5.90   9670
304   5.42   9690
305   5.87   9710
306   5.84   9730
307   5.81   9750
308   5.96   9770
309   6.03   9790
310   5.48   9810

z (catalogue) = 0.43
